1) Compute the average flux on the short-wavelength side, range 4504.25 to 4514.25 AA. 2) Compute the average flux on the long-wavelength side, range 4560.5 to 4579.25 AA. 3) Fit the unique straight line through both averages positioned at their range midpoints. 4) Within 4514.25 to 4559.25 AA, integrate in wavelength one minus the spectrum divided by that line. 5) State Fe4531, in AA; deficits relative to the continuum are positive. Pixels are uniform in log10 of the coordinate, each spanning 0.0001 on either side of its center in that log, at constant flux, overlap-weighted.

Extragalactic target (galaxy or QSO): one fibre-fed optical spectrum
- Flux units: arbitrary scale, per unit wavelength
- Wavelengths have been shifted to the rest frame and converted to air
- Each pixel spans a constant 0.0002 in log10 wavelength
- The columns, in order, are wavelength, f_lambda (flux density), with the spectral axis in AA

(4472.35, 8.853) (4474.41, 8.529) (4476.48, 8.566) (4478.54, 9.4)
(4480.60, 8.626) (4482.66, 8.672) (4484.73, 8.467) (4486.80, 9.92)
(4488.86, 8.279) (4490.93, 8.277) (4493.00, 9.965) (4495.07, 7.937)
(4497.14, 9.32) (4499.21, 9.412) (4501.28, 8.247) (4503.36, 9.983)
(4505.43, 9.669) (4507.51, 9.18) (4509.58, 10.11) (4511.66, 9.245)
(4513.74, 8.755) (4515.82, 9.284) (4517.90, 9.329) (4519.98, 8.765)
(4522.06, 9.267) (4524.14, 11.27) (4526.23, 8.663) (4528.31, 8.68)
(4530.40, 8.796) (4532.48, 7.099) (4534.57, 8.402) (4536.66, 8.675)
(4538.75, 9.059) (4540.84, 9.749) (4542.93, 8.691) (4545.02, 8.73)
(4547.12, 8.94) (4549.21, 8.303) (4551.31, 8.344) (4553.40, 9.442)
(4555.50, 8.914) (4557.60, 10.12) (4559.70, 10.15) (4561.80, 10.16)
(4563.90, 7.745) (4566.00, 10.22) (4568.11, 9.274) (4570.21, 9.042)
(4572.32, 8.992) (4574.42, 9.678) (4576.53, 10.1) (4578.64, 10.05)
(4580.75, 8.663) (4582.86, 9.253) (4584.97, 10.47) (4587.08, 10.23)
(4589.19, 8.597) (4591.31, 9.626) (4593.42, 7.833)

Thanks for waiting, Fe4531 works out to 2.2 AA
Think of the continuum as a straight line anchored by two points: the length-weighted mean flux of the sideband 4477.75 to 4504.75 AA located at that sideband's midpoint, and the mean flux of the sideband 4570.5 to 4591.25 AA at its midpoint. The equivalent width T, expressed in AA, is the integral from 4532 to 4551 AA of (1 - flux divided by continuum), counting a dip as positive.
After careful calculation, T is 1.3 AA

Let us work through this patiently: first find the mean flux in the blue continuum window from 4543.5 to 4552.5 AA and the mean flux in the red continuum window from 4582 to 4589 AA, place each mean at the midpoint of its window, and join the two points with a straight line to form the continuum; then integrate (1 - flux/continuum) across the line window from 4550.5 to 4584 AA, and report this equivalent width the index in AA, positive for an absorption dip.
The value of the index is -0.6 AA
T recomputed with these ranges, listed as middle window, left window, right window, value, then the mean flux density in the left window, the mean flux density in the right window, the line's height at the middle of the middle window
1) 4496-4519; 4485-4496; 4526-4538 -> -1.7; 8.85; 8.39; 8.66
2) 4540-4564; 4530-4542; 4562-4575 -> -0.7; 8.63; 9.21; 8.91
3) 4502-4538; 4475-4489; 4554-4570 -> 0.2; 8.87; 9.48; 9.16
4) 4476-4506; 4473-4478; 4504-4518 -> 0.0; 8.64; 9.39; 8.97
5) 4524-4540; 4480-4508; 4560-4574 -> 0.8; 9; 9.31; 9.16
